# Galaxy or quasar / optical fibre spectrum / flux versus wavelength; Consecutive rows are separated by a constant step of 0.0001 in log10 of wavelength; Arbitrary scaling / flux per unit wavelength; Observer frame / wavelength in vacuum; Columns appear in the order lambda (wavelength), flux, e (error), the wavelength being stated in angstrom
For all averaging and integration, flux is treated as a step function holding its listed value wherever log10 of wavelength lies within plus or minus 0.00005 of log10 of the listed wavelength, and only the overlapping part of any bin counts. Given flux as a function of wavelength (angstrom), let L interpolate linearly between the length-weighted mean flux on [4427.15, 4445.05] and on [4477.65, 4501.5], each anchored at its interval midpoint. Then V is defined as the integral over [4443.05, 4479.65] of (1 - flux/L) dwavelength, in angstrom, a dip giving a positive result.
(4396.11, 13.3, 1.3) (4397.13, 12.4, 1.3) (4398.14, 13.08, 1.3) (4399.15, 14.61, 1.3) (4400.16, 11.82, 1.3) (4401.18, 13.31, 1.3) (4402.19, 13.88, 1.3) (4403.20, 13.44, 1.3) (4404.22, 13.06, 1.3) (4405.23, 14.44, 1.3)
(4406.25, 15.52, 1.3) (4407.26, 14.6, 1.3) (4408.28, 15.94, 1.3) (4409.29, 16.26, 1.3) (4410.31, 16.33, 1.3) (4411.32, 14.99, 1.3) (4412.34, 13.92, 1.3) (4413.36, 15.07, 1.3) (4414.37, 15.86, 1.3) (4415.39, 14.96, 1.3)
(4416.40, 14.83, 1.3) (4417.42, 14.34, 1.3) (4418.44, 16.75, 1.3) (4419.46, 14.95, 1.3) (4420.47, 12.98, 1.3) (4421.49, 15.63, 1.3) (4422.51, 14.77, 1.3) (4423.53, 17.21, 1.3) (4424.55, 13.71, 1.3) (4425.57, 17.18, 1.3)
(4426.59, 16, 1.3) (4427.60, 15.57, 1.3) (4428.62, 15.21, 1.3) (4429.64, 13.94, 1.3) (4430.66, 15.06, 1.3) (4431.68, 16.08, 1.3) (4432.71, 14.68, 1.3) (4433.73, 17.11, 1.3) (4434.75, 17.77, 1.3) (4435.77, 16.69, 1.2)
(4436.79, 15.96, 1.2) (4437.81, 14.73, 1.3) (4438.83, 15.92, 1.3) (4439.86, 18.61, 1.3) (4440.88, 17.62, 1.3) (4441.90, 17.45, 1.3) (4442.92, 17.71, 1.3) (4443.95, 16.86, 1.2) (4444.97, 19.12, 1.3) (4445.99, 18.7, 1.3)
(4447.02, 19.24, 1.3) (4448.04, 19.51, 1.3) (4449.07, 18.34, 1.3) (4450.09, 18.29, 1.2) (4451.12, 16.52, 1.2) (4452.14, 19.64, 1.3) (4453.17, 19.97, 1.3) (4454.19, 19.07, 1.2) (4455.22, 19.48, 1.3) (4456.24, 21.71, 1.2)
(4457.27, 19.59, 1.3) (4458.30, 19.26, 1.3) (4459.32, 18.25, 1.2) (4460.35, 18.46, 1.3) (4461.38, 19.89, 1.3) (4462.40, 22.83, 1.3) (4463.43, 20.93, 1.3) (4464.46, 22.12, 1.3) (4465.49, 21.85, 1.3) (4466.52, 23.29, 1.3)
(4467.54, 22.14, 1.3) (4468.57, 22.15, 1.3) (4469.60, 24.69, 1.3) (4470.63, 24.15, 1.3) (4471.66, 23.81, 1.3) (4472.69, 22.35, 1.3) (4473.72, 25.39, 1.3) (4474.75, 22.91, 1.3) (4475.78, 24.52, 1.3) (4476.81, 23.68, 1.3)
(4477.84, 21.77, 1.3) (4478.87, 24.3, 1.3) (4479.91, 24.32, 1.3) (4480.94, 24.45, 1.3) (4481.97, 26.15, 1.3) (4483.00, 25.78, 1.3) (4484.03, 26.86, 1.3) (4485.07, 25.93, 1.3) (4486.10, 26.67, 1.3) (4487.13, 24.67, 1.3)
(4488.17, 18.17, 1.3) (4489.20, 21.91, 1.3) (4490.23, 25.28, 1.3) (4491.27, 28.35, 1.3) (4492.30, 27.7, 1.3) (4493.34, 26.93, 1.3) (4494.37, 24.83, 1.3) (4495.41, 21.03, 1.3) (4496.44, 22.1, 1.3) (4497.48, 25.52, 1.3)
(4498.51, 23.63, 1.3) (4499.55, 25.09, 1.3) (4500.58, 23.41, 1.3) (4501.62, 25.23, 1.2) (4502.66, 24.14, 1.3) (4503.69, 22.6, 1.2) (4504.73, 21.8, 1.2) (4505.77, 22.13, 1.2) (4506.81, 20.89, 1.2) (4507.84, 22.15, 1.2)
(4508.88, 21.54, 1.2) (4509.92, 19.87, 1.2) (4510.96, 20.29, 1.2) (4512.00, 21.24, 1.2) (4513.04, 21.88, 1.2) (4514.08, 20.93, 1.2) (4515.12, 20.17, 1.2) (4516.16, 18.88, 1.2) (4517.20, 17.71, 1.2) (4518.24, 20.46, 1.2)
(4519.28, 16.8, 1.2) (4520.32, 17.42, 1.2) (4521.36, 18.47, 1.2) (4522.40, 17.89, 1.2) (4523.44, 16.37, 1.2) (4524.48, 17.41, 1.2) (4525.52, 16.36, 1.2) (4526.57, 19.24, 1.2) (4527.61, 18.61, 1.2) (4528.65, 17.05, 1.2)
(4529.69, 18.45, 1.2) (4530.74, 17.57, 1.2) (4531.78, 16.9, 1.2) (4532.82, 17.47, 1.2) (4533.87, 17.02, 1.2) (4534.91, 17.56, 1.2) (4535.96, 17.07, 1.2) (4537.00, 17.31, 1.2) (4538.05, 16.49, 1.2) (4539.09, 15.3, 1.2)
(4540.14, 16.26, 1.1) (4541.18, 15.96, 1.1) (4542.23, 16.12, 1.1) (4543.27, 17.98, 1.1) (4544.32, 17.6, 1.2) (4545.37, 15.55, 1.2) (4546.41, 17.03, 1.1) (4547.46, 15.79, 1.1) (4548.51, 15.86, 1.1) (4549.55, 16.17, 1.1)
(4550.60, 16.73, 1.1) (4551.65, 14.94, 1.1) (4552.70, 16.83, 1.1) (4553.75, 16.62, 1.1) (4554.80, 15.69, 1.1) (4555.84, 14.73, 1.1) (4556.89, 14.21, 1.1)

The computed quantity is -1.2 angstrom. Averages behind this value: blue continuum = 16.4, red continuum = 24.6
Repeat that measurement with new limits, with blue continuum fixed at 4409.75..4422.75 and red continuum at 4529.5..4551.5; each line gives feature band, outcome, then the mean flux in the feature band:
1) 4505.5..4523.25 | -3.8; 19.8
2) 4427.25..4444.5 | -1.1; 16.3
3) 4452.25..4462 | -2.5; 19.6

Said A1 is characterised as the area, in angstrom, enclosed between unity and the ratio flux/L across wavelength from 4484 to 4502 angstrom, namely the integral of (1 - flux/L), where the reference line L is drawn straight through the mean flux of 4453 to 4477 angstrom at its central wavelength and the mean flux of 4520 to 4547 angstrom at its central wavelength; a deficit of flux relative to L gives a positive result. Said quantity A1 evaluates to -4.23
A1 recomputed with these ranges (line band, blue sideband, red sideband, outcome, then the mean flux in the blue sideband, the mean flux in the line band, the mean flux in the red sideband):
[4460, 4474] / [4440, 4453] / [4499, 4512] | -1.9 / 18.3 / 22.4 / 22.4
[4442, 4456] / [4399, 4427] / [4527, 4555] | -3.0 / 14.9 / 18.7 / 16.8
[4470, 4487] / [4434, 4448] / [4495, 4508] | -2.9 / 17.5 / 24.6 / 23.1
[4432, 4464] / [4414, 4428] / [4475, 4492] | 1.6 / 15.3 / 18.4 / 24.6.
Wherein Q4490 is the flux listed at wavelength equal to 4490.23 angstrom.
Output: 25.28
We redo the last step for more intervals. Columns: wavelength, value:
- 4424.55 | 13.71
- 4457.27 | 19.59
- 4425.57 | 17.18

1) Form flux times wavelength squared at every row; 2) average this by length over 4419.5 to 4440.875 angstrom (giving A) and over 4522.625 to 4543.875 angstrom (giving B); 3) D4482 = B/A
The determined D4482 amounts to 1.1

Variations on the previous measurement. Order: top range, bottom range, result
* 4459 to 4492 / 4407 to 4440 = 1.54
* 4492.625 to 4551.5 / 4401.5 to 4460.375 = 1.22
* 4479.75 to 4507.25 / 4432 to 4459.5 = 1.37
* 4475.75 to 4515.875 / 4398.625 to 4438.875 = 1.61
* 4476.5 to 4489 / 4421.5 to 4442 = 1.55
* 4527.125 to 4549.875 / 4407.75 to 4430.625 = 1.16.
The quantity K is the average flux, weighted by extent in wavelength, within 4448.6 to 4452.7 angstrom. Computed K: 18.2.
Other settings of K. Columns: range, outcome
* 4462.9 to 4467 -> 22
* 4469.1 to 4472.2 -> 24.2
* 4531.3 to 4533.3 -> 17.2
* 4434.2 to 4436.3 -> 17.2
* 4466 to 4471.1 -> 23.3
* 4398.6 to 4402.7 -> 13.4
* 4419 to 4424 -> 15.1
